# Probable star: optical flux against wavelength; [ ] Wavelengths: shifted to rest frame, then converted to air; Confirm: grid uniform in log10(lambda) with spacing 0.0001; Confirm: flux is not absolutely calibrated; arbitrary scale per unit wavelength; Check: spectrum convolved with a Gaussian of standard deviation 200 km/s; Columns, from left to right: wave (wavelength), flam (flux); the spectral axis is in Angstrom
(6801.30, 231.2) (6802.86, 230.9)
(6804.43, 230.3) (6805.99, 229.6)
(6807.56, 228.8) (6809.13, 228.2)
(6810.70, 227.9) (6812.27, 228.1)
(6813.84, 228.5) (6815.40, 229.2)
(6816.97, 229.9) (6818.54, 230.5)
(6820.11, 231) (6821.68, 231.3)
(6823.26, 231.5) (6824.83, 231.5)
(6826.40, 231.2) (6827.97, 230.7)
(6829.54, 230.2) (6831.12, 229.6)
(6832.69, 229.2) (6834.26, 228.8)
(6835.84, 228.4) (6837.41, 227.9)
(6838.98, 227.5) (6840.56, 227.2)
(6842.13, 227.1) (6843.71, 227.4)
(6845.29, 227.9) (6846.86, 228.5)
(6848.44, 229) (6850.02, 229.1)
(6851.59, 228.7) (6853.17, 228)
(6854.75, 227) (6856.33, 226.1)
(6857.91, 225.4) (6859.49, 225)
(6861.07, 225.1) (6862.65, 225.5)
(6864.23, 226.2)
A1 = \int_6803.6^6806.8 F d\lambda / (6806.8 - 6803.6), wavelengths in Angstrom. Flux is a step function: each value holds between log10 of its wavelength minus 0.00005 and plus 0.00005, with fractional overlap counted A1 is 230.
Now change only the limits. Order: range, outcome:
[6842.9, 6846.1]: 228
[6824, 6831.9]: 231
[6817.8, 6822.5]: 231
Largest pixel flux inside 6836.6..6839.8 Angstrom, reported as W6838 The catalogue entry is 227.9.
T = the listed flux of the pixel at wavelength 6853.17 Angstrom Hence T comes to 228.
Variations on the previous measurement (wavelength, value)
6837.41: 227.9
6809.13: 228.2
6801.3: 231.2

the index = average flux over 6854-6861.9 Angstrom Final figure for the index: 226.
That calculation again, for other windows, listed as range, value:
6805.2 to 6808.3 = 230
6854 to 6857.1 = 226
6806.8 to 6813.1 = 228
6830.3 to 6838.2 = 229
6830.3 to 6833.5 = 229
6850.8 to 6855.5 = 228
